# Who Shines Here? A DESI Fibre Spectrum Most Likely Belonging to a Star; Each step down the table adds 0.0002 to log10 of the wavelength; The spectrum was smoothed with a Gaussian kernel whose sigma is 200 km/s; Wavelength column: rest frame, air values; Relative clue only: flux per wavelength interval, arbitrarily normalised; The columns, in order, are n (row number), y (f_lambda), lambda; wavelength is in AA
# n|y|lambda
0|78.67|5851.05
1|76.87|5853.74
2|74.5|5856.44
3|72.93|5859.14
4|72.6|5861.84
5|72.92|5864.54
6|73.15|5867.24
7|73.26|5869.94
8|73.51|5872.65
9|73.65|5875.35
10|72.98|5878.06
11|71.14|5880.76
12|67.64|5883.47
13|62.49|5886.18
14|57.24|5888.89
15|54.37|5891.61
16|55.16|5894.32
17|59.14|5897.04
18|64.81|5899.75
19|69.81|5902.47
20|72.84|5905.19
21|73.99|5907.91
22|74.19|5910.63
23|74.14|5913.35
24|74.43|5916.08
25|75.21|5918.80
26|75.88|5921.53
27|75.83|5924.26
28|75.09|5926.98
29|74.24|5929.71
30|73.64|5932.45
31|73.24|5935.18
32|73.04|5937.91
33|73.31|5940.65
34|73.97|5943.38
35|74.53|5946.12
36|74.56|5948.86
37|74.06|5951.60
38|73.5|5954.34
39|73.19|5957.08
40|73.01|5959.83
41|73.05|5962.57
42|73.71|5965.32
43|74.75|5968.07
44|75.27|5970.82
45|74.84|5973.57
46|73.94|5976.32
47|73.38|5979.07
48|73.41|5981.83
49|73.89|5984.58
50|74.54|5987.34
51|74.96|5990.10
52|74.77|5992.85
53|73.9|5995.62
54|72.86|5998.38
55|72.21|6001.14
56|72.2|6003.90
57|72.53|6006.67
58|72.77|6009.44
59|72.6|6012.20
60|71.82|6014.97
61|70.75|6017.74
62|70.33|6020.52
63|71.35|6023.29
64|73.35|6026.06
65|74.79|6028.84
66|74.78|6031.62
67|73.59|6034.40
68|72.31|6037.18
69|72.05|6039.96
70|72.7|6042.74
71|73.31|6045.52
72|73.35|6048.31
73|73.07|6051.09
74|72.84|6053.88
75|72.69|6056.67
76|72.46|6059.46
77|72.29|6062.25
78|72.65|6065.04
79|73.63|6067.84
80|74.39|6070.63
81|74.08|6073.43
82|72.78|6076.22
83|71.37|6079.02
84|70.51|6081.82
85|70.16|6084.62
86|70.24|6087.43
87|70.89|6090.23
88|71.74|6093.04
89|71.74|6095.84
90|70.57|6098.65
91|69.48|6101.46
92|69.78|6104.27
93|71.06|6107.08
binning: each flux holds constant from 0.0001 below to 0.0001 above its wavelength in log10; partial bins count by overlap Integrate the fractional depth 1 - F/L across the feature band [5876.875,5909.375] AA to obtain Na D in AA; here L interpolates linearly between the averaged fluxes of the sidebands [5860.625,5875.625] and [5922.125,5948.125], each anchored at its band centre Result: 3.7 AA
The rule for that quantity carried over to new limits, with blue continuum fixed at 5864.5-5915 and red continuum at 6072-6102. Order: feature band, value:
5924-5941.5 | -1.31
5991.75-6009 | -0.77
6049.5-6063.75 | -0.38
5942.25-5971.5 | -1.99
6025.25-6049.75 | -0.99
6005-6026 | -0.51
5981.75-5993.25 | -0.77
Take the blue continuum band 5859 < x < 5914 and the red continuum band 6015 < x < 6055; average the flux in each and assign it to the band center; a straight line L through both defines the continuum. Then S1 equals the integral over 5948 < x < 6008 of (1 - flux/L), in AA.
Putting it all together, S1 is -2.2 AA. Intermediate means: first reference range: 68.5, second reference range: 72.7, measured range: 73.7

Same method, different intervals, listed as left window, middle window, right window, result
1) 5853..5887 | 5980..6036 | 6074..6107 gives -1.3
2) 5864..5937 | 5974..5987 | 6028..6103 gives -0.5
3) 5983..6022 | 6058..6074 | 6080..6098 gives -0.4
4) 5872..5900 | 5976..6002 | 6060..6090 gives -1.9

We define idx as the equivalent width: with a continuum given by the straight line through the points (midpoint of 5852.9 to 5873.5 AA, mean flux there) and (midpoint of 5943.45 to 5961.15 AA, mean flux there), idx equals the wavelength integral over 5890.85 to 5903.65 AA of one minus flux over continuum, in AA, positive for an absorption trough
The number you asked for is 2.2 AA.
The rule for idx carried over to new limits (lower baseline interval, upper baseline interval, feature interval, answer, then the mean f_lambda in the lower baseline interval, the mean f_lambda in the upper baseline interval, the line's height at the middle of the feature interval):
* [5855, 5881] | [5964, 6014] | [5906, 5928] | -0.43 AA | 73.2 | 73.7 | 73.4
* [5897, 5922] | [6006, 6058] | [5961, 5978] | -0.45 AA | 71.9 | 72.7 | 72.3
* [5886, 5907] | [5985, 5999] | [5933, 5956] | -1.86 AA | 62.2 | 74.2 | 68.3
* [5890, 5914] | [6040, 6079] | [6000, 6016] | -0.36 AA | 66.2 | 73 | 70.8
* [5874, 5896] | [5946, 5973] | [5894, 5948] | -2.52 AA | 64.2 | 74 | 68.9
